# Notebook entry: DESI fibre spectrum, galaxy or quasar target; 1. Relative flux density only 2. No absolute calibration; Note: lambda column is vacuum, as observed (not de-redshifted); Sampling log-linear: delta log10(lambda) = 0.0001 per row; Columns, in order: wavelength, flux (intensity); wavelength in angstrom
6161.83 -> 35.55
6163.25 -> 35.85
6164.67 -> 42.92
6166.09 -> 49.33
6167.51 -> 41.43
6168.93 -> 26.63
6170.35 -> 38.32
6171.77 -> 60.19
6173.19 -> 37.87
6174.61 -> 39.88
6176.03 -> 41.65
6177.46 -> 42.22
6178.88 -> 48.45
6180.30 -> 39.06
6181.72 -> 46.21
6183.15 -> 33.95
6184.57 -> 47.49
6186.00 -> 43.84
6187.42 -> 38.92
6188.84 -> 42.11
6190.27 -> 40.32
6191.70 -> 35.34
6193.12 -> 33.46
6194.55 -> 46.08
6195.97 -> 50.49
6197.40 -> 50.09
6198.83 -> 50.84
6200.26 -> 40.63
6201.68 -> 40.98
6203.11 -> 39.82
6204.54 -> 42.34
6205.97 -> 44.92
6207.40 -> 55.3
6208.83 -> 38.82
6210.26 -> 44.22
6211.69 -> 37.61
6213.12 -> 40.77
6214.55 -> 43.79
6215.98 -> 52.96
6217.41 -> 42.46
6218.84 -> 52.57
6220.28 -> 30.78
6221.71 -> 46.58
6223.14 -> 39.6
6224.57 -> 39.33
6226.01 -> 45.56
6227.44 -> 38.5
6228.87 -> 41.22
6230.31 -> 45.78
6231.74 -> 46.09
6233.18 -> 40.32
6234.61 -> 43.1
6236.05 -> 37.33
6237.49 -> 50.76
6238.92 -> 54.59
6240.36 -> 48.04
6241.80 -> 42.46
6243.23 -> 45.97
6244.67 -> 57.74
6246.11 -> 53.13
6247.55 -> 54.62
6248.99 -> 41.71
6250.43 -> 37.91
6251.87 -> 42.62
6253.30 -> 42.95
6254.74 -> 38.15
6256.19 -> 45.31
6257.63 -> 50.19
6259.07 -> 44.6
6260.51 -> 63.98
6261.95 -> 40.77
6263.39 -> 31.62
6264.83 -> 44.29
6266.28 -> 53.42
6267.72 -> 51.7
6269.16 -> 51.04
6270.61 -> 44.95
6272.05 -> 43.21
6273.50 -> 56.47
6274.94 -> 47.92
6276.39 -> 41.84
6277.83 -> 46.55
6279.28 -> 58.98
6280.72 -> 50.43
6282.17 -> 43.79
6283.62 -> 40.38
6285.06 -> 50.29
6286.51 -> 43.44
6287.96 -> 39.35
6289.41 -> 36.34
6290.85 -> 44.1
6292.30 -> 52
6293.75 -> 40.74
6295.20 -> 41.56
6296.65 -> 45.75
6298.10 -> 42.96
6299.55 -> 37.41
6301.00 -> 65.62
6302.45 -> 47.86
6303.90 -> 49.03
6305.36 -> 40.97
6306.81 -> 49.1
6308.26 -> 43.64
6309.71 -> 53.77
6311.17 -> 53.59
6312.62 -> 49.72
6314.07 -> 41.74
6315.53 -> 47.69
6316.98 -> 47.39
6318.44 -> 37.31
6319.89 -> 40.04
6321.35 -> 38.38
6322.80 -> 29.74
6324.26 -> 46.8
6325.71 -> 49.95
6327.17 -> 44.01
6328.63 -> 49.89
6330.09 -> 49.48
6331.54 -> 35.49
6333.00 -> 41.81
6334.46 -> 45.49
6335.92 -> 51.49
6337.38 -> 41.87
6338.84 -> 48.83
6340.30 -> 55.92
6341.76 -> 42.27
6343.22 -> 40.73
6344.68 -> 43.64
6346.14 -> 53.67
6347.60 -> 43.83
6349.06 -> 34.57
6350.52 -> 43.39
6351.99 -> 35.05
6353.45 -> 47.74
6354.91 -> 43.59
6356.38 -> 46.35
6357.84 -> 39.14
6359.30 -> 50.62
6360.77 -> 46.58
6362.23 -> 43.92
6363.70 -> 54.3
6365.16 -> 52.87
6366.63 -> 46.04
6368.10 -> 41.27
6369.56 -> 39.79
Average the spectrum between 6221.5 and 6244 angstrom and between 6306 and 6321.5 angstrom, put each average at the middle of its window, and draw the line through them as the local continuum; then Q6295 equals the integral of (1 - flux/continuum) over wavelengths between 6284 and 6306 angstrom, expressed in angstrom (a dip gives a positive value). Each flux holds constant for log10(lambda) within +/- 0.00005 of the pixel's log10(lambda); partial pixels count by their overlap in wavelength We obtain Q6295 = 0.2 angstrom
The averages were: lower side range 44.1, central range 45.1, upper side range 45.9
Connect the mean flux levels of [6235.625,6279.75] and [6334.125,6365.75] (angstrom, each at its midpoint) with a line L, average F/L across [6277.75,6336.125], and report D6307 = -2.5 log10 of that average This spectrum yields 0.02 mag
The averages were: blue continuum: 47.2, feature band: 45.4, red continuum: 45.7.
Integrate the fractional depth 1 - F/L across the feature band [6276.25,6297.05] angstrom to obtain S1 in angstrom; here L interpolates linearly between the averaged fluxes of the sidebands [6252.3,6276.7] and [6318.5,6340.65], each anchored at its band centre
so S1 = 0.3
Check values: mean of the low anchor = 46.6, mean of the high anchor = 44.2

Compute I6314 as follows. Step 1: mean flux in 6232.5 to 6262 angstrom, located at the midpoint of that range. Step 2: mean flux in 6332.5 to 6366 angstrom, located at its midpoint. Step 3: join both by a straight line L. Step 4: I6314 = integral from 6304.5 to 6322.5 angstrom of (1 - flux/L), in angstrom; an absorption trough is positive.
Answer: 0.40 angstrom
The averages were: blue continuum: 46.6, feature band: 44.9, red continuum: 45.6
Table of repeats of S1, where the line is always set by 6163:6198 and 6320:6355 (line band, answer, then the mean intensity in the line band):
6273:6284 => -1.29 angstrom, 48.4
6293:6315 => -1.66 angstrom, 46.9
